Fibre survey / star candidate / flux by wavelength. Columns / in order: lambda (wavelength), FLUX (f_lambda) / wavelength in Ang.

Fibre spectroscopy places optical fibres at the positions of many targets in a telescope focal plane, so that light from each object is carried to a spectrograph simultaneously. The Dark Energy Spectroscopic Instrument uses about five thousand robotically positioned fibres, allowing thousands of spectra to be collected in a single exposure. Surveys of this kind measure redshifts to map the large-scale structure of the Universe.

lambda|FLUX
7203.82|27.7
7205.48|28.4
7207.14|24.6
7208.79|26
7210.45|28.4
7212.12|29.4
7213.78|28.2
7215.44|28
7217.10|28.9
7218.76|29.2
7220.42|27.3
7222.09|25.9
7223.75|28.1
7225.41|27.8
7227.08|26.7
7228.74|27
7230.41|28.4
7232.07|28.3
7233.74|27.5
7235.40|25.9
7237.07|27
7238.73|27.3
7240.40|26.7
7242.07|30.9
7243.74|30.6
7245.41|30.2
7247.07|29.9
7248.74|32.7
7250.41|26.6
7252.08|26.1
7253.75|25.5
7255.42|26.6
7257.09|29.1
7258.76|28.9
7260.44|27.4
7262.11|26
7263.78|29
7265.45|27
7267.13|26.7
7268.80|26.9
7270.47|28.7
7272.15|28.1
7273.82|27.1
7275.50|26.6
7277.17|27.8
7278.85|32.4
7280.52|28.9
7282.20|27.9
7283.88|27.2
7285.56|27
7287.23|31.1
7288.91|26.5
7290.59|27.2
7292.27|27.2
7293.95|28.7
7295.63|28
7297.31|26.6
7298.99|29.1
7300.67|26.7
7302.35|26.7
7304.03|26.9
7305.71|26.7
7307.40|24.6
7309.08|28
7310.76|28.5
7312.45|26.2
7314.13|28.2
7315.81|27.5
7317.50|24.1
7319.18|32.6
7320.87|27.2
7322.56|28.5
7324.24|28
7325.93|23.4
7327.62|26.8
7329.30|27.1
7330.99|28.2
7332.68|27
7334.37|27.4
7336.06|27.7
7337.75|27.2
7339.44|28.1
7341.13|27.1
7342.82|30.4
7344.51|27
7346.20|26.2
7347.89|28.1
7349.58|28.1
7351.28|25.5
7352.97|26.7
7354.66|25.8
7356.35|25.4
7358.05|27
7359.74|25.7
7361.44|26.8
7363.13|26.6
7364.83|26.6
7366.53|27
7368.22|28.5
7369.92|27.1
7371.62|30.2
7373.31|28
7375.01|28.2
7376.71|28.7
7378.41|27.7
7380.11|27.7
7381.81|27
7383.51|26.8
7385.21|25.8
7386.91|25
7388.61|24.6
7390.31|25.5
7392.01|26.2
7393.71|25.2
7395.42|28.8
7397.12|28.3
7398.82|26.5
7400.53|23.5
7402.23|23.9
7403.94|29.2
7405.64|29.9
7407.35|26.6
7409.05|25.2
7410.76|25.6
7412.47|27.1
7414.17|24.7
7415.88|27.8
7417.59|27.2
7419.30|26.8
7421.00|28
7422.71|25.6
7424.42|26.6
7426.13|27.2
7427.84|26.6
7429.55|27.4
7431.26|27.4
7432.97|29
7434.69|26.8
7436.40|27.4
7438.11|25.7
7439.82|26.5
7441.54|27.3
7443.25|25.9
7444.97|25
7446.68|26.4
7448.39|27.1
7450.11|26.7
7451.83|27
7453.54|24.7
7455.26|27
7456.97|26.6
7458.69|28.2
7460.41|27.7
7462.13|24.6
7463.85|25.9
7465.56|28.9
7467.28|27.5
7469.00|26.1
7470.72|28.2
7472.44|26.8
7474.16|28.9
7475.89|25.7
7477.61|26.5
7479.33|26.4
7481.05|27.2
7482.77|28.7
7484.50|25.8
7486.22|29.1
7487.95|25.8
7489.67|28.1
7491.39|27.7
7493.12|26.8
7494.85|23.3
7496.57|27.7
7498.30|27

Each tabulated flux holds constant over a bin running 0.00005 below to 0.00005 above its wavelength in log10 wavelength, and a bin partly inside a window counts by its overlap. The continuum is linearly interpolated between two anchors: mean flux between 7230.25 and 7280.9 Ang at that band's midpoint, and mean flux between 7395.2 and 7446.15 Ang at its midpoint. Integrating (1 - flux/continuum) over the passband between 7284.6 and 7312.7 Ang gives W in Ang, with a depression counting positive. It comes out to 0.3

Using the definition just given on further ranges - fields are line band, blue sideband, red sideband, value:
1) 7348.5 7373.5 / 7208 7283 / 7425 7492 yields 0.4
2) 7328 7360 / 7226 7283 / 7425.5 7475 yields 0.4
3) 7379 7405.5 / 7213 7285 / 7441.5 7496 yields 0.8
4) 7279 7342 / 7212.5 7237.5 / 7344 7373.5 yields -0.6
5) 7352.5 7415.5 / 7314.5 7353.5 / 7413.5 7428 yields 0.7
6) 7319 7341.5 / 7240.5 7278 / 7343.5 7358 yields -0.4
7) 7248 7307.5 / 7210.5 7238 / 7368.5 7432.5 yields -0.5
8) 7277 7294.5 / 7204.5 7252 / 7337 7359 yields -0.5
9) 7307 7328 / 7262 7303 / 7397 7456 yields 0.2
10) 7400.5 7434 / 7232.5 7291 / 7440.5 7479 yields 0.2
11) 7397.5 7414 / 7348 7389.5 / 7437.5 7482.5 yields 0.3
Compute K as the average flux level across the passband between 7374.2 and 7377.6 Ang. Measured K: 28.4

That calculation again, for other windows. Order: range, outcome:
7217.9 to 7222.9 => 27.5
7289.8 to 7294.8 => 27.7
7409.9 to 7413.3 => 26.3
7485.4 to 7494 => 27.5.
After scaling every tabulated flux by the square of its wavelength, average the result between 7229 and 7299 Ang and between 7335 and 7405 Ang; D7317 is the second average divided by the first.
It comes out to 1.0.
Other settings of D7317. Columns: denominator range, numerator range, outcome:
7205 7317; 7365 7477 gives 1.01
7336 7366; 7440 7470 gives 1.02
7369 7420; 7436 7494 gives 1.02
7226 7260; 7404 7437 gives 1.01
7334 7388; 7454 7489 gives 1.02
